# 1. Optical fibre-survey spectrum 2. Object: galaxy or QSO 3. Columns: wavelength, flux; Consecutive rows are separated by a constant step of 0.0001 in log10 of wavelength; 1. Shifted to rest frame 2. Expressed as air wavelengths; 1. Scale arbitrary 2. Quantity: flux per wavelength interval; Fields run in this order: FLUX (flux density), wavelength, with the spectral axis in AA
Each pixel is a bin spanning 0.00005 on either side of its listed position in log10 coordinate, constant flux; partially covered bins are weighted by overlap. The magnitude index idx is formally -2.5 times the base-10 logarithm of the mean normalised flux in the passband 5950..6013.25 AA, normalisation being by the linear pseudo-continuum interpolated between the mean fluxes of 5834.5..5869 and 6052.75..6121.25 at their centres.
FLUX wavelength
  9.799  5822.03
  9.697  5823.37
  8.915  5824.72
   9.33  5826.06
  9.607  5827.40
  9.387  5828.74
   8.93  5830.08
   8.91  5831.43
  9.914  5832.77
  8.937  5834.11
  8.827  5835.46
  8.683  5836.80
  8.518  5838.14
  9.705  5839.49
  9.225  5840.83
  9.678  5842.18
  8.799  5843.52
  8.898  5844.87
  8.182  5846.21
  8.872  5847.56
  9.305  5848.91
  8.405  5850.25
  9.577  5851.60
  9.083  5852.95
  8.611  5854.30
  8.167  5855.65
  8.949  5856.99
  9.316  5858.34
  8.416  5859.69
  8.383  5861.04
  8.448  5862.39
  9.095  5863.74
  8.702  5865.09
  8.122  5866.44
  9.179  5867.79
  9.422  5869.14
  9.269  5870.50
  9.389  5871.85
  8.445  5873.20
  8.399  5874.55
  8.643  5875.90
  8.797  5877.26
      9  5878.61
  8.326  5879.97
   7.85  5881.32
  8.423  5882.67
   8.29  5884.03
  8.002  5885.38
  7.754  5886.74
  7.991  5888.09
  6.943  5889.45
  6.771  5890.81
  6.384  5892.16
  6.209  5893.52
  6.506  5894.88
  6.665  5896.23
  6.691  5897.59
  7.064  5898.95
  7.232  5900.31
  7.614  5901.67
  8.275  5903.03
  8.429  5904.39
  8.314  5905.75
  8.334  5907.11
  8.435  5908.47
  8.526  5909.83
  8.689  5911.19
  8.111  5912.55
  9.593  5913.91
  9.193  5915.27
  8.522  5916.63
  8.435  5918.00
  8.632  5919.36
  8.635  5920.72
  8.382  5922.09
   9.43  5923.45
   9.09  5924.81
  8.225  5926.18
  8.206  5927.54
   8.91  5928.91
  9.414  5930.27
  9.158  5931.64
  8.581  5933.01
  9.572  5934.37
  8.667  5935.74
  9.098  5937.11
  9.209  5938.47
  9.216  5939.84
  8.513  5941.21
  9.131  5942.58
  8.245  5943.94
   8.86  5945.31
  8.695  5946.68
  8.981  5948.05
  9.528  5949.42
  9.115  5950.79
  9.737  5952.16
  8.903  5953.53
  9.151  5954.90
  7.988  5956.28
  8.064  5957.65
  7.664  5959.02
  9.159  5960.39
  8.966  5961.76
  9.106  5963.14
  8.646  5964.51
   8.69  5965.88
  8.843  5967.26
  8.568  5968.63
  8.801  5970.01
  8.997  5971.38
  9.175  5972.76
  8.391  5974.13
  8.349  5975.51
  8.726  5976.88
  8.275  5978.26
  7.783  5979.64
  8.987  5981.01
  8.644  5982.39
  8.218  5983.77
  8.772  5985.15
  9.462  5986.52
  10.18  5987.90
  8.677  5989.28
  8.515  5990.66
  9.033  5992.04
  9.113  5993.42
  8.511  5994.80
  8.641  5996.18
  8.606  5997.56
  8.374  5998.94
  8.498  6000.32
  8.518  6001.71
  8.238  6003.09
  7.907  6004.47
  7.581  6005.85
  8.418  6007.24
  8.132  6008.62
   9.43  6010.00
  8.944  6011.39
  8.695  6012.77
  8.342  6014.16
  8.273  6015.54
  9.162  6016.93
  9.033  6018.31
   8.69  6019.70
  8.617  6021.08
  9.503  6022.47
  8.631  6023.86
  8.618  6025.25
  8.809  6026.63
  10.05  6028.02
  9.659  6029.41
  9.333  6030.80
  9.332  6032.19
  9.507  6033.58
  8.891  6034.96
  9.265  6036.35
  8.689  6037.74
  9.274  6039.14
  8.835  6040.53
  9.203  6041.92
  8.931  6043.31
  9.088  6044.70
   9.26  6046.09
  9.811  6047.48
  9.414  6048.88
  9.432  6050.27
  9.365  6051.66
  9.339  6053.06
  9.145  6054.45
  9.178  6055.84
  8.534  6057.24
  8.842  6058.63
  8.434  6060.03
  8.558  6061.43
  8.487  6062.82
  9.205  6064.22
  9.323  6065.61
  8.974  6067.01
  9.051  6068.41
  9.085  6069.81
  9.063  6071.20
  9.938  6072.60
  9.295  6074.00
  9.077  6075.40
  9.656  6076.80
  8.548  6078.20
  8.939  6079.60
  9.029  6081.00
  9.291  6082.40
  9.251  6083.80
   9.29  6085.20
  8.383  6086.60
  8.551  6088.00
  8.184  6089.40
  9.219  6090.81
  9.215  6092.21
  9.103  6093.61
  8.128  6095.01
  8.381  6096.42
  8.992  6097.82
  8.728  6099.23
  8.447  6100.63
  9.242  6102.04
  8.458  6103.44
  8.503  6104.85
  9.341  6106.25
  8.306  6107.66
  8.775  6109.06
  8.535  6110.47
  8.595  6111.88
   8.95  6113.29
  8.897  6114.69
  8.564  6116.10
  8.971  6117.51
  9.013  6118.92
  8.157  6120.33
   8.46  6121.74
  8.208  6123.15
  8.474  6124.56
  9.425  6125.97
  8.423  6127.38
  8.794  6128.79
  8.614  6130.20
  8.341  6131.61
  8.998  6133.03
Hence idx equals 0.02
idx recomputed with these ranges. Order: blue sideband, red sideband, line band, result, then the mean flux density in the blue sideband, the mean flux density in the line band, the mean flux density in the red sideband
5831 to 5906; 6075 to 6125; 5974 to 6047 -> -0.02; 8.39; 8.81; 8.77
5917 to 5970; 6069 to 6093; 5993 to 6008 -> 0.07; 8.82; 8.39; 9.06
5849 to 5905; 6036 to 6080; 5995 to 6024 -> 0.03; 8.19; 8.58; 9.1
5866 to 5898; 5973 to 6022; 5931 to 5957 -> -0.08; 7.99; 8.96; 8.63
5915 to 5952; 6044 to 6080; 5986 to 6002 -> 0.02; 8.88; 8.84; 9.12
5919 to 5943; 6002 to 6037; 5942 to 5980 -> 0.02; 8.89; 8.74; 8.84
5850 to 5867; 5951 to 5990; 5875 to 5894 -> 0.12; 8.72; 7.84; 8.75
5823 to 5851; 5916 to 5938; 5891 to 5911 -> 0.19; 9.08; 7.49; 8.81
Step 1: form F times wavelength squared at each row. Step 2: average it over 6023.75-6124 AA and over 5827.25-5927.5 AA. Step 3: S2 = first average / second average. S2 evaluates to 1.1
